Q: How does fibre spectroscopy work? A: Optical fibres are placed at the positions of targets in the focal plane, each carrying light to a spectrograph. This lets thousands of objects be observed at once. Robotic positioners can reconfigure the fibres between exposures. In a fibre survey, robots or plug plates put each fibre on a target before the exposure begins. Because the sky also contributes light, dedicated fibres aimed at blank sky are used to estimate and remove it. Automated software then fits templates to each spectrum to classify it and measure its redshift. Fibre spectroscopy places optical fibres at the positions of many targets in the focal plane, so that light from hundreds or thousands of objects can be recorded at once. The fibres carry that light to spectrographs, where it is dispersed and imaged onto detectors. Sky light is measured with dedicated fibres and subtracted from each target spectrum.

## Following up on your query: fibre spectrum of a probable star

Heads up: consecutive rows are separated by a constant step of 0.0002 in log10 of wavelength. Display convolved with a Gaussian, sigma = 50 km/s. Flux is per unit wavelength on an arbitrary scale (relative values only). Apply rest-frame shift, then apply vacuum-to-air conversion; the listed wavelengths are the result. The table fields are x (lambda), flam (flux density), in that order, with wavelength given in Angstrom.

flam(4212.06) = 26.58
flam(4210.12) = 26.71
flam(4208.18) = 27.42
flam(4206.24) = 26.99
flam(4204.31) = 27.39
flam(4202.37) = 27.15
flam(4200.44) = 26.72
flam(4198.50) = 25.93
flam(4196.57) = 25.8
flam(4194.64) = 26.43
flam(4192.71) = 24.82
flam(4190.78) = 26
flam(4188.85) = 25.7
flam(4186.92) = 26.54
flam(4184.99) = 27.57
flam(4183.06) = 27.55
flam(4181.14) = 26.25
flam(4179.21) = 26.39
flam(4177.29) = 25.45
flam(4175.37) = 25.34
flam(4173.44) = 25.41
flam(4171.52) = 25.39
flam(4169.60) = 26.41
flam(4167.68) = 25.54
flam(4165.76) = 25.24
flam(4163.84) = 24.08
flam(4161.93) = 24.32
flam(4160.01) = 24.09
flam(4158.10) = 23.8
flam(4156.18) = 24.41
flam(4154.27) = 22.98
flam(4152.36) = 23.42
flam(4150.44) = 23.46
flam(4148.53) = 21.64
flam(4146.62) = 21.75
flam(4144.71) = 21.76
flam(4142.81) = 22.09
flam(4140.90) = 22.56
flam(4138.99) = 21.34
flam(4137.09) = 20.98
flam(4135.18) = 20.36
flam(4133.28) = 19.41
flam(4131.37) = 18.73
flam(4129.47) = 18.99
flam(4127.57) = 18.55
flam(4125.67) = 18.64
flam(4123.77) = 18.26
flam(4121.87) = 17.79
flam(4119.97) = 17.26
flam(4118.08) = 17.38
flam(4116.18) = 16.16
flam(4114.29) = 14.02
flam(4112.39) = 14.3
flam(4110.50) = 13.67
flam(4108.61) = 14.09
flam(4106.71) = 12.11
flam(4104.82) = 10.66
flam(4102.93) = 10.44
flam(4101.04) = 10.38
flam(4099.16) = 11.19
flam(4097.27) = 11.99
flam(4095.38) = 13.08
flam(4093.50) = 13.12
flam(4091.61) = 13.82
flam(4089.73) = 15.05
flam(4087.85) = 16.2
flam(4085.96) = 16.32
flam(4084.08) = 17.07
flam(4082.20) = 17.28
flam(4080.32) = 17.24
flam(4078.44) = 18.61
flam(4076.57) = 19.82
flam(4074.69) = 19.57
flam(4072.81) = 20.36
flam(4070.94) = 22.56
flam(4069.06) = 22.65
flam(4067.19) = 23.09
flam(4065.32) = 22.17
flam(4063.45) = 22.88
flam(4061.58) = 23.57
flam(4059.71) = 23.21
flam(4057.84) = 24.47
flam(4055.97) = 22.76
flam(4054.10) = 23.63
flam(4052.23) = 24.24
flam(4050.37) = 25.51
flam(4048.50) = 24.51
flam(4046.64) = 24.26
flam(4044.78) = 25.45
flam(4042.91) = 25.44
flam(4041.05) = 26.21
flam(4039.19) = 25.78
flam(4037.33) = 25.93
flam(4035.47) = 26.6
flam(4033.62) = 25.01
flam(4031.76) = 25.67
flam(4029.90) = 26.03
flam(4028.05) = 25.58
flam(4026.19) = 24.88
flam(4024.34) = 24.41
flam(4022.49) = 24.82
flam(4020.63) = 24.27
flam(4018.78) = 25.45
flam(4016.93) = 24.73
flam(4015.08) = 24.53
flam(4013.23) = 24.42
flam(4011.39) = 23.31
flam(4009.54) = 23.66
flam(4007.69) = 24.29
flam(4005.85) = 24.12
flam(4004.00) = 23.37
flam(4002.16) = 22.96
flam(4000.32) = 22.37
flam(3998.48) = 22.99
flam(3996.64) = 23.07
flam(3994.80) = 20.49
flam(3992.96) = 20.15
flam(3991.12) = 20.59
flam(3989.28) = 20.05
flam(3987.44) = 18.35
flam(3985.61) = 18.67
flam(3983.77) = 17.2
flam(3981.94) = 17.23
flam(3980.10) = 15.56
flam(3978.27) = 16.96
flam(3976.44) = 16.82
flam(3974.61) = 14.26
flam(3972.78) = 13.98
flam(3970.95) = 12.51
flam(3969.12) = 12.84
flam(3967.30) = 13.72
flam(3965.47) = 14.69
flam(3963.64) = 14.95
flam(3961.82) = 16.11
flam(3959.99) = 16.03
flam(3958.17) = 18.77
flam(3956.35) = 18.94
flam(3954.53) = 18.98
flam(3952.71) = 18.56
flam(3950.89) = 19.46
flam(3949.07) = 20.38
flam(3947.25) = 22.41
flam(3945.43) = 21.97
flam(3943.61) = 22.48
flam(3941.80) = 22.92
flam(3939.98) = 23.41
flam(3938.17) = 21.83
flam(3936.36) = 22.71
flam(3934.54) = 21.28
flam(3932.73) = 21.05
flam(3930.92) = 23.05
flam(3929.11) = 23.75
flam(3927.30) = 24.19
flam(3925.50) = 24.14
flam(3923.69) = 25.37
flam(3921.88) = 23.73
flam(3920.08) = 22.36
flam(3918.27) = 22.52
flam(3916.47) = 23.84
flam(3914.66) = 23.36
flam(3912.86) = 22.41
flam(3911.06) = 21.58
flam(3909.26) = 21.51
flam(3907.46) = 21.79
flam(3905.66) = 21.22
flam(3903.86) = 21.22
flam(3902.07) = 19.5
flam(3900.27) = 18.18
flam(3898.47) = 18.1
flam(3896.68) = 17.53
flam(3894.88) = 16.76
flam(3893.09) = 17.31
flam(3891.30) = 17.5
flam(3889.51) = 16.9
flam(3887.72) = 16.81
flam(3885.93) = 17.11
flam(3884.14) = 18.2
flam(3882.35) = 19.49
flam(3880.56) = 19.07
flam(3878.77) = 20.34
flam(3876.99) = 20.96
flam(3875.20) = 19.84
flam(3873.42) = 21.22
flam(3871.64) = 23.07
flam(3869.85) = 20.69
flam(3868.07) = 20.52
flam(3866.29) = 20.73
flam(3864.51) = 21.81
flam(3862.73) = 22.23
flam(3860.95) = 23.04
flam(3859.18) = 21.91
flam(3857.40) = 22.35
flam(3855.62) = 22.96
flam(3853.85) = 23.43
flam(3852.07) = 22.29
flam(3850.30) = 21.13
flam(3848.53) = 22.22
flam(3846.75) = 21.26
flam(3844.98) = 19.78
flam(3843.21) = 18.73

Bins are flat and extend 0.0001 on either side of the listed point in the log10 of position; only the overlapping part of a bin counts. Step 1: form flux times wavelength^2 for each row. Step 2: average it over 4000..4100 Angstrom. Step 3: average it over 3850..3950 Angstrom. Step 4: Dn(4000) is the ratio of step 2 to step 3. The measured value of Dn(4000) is 1.1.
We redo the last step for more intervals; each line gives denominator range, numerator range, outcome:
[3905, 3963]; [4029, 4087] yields 1.12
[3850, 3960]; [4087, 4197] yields 1.10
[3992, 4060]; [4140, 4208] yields 1.11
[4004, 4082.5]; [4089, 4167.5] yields 0.81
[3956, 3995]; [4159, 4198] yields 1.70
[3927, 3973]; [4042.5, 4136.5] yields 1.02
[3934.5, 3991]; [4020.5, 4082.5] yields 1.35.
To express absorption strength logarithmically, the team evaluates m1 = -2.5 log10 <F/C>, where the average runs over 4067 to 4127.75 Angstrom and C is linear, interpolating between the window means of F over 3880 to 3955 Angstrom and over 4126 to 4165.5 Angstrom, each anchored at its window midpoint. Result 0.33 mag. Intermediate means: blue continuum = 20.9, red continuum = 21.9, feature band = 16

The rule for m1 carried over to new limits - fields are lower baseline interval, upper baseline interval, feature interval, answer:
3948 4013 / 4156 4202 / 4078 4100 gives 0.44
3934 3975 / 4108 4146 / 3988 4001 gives -0.16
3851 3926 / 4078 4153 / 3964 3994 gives 0.17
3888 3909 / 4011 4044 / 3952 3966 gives 0.26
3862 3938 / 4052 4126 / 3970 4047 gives -0.18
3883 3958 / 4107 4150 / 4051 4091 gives -0.07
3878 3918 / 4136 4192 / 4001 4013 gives -0.10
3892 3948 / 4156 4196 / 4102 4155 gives 0.33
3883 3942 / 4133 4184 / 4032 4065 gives -0.10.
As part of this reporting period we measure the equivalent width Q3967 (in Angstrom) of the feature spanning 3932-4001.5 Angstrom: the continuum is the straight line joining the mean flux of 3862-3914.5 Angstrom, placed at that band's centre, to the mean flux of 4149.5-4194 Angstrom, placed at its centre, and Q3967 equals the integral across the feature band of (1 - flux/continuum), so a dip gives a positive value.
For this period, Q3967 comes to 8.1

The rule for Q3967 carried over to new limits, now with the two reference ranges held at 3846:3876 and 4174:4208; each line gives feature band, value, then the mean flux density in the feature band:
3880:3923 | 4.7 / 20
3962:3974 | 4.8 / 13.9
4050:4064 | 0.4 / 23.7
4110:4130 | 6.7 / 16.9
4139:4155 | 2.1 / 22.4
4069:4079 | 1.7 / 20.5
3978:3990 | 3.0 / 17.7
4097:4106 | 5.1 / 10.9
